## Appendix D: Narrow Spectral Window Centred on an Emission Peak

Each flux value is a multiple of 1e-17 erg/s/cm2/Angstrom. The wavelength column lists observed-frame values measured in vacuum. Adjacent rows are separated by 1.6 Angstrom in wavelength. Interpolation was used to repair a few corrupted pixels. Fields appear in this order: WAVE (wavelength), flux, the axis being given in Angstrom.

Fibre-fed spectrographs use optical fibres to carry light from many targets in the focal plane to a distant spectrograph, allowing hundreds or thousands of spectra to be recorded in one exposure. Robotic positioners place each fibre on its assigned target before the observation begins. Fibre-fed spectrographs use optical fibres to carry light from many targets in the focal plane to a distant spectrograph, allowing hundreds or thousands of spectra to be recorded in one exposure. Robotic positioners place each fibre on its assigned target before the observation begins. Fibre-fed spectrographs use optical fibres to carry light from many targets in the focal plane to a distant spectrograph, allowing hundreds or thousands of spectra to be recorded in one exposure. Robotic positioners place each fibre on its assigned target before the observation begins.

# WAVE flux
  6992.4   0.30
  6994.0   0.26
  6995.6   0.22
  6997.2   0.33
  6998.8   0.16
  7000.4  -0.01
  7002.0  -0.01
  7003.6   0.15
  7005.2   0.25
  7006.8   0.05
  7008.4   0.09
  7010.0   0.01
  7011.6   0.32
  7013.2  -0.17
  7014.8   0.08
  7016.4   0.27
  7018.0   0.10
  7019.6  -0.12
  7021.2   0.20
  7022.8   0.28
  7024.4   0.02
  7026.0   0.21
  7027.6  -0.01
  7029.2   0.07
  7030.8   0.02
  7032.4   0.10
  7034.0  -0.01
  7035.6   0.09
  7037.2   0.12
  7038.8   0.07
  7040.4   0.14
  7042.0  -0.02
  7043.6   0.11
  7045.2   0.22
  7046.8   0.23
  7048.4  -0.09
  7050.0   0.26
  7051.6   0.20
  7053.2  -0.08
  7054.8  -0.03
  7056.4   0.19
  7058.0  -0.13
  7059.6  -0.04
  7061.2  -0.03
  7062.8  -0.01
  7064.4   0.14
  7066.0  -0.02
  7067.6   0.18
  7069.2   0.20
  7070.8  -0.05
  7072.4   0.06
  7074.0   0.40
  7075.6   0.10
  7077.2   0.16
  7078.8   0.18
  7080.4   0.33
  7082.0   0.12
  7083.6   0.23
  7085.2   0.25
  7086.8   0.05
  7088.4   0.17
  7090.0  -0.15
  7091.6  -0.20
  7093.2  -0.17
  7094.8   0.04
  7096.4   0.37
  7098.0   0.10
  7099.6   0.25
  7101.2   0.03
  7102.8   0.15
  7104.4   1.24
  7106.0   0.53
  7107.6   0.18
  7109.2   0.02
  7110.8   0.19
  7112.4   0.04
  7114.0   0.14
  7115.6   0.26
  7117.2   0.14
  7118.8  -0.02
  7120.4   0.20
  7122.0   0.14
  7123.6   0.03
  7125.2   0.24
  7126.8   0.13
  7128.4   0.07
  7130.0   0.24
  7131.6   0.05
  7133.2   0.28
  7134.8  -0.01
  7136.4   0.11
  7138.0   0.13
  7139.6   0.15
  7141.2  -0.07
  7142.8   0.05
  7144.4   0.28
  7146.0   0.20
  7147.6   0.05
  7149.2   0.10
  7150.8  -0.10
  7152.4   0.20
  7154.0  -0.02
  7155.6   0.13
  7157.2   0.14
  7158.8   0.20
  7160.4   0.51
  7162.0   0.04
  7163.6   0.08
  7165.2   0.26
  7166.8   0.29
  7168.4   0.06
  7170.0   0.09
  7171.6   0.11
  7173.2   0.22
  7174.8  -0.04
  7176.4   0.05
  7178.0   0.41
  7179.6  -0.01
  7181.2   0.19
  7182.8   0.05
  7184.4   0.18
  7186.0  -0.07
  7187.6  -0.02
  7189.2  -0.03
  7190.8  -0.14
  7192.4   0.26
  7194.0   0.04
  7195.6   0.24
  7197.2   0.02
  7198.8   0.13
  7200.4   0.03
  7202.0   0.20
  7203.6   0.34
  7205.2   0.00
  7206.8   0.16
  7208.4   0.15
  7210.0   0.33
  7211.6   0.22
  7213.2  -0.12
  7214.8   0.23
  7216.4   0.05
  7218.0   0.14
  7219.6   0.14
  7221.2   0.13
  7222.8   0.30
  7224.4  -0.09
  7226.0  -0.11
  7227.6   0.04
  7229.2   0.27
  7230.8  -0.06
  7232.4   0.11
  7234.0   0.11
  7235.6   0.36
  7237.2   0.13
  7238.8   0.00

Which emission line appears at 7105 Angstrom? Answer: H-alpha 6563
